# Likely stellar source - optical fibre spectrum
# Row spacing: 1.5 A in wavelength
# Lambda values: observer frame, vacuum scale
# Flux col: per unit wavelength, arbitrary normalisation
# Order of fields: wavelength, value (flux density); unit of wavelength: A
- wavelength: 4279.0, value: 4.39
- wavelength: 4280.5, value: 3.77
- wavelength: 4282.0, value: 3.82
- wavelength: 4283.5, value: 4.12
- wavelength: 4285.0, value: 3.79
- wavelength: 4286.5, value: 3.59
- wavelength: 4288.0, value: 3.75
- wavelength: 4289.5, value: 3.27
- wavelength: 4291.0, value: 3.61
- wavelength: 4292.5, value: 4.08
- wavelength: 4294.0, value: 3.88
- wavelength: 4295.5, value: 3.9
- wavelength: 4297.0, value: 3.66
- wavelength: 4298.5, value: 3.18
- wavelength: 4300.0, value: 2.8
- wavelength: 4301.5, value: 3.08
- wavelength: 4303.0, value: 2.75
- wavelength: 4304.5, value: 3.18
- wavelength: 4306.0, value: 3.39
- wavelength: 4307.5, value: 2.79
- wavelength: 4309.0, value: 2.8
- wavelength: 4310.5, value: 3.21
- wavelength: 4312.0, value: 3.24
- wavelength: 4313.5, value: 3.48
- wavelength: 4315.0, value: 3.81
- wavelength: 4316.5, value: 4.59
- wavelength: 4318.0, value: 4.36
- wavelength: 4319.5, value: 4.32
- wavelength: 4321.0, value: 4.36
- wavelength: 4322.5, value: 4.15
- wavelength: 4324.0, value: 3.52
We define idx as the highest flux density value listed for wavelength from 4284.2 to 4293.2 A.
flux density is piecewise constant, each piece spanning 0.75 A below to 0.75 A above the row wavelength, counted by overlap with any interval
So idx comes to 4.08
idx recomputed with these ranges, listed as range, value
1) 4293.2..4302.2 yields 3.9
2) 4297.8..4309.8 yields 3.39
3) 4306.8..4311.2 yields 3.21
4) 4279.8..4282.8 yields 3.82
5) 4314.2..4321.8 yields 4.59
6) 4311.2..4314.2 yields 3.48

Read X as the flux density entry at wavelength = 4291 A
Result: 3.61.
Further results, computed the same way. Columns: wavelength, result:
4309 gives 2.8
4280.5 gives 3.77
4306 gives 3.39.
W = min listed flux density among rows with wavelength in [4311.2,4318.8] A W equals 3.24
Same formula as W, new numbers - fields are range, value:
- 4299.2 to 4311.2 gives 2.75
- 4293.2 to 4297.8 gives 3.66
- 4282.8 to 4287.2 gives 3.59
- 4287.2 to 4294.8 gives 3.27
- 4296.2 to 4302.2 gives 2.8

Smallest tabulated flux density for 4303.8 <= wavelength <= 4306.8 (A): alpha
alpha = 3.18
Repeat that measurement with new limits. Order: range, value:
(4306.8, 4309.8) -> 2.79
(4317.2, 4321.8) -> 4.32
